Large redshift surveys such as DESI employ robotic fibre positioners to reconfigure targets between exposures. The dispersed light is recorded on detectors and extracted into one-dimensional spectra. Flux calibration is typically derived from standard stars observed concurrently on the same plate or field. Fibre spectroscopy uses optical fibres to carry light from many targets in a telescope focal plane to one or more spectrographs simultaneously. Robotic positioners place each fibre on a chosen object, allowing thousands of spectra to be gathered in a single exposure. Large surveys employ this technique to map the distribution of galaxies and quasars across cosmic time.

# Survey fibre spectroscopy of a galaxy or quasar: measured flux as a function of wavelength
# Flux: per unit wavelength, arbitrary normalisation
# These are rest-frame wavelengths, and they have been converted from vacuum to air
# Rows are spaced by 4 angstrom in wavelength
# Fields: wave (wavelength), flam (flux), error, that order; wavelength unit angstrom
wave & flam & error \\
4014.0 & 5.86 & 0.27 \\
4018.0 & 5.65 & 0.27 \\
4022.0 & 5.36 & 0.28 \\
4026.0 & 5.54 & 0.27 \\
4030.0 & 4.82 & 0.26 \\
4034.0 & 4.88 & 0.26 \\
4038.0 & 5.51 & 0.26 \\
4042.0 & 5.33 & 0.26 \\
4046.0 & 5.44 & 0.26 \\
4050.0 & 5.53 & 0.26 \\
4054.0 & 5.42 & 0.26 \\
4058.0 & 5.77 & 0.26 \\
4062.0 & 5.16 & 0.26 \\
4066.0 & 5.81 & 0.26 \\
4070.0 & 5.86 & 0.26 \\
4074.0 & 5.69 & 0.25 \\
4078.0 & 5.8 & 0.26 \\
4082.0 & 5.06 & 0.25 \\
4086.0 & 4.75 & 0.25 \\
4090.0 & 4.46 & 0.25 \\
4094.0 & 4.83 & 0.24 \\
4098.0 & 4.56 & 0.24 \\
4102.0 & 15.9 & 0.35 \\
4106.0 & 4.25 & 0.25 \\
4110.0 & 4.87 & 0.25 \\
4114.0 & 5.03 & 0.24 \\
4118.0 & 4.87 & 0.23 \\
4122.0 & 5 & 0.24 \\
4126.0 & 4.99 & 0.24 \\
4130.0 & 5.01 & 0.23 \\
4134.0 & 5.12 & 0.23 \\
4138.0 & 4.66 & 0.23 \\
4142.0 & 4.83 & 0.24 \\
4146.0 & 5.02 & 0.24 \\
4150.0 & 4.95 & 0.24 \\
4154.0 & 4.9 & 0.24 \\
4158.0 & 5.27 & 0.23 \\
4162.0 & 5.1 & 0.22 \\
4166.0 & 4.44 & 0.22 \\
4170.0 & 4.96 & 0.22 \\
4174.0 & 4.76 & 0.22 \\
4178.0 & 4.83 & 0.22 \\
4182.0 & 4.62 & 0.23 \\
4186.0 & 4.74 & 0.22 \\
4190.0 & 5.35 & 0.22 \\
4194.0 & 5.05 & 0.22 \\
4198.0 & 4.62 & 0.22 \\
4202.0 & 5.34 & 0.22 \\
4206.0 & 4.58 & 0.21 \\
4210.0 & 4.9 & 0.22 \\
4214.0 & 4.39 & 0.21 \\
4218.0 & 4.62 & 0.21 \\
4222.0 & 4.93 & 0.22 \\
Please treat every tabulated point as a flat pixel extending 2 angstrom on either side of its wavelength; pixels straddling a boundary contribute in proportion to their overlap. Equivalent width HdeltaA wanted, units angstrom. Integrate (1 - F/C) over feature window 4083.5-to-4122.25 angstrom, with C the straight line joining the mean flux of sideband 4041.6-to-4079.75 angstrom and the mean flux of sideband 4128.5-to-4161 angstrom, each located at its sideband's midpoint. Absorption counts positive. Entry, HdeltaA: -4.4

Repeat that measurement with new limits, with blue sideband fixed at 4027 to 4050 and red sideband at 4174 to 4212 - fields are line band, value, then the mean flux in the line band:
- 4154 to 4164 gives -0.3 angstrom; 5.13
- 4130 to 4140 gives 0.2 angstrom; 4.91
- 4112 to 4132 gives 0.3 angstrom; 4.98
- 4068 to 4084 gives -1.4 angstrom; 5.6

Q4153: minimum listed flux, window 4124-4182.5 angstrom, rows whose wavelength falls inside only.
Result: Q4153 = 4.44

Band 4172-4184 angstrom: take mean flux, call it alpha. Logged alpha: 4.74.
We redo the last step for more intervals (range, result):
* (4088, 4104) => 7.44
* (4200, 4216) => 4.8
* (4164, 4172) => 4.7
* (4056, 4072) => 5.65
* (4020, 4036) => 5.15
